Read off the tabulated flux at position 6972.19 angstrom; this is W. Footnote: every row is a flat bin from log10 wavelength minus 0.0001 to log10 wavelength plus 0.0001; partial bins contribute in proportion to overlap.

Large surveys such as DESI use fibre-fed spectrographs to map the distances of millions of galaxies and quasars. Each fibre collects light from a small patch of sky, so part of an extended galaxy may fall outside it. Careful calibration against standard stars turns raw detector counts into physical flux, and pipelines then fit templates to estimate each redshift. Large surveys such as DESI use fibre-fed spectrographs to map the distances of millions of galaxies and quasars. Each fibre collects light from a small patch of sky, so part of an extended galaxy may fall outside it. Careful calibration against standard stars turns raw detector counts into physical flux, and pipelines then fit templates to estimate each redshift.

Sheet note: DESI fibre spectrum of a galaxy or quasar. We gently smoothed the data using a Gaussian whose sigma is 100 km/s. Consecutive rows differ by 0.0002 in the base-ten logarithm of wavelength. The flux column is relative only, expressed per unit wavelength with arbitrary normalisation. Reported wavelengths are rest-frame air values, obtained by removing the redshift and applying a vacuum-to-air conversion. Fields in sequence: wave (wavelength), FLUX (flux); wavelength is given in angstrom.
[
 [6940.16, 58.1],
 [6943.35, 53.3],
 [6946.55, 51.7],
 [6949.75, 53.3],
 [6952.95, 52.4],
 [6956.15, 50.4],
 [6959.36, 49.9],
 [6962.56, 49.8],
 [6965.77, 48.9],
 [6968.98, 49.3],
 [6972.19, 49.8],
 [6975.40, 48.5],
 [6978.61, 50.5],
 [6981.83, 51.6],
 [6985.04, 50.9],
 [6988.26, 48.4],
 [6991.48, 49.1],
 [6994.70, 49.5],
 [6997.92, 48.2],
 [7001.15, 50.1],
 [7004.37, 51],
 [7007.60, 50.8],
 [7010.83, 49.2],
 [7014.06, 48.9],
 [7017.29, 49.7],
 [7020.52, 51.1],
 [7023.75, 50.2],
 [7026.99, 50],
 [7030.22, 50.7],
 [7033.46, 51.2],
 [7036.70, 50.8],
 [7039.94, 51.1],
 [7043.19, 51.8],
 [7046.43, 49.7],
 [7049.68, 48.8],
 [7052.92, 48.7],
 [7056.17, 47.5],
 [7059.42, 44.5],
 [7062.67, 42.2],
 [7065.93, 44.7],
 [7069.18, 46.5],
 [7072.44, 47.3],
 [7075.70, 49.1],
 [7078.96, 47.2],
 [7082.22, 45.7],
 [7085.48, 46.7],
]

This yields 49.8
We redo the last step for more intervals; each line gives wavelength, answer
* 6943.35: 53.3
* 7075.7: 49.1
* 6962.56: 49.8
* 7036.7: 50.8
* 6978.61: 50.5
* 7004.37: 51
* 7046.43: 49.7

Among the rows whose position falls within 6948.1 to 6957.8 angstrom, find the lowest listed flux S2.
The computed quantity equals 50.4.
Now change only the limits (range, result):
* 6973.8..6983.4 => 48.5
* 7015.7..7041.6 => 49.7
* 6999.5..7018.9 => 48.9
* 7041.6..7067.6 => 42.2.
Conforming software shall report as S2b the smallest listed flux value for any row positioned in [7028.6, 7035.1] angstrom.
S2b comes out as 50.7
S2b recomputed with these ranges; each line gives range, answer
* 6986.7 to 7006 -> 48.2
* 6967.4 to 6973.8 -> 49.3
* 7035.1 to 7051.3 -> 48.8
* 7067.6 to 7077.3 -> 46.5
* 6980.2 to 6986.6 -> 50.9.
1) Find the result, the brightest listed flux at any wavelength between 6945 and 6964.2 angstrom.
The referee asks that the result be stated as 53.3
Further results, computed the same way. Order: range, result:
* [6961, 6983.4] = 51.6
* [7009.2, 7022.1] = 51.1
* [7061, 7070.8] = 46.5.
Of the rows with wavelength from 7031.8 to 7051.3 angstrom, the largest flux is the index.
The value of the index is 51.8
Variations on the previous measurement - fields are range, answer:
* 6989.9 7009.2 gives 51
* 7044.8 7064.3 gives 49.7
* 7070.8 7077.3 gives 49.1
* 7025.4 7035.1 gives 51.2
